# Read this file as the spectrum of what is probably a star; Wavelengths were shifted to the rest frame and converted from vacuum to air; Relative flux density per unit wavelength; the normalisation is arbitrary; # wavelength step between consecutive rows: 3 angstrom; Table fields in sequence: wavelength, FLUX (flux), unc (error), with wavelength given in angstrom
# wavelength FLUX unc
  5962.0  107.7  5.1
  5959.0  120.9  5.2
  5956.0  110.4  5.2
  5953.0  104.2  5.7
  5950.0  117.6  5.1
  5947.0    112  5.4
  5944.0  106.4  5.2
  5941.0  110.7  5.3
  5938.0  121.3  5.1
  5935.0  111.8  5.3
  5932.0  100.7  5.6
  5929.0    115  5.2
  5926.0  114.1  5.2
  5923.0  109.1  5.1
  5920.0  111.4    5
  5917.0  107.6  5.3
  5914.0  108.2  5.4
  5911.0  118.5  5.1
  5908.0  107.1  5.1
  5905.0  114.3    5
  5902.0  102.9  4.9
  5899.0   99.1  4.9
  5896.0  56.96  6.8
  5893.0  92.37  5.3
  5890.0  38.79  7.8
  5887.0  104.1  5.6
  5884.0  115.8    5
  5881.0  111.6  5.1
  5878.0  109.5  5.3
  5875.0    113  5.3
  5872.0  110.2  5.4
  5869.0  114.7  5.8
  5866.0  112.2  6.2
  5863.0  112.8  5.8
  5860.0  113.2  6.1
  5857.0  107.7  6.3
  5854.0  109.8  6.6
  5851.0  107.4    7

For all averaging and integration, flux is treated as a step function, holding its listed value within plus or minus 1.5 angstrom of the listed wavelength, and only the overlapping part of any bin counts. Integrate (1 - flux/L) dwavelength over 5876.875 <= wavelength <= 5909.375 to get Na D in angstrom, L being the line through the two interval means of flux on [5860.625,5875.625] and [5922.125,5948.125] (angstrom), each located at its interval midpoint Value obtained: 4.8 angstrom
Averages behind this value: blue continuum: 113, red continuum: 111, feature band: 95.5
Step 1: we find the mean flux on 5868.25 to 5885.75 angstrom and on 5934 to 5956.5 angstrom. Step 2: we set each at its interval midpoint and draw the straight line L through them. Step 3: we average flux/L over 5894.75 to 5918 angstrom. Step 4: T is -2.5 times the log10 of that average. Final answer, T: 0.100 mag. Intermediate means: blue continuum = 112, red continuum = 112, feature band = 102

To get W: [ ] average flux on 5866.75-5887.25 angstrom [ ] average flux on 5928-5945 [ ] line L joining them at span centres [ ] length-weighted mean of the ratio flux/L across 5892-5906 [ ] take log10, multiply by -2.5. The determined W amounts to 0.20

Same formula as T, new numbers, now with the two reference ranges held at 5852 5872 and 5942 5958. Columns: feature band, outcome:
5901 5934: 0.01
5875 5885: -0.01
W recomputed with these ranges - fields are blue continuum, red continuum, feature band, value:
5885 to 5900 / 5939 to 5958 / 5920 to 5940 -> -0.121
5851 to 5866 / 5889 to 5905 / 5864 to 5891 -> -0.081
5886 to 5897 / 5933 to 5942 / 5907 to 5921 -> -0.194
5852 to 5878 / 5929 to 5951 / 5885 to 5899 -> 0.397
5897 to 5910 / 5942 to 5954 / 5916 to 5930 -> -0.044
